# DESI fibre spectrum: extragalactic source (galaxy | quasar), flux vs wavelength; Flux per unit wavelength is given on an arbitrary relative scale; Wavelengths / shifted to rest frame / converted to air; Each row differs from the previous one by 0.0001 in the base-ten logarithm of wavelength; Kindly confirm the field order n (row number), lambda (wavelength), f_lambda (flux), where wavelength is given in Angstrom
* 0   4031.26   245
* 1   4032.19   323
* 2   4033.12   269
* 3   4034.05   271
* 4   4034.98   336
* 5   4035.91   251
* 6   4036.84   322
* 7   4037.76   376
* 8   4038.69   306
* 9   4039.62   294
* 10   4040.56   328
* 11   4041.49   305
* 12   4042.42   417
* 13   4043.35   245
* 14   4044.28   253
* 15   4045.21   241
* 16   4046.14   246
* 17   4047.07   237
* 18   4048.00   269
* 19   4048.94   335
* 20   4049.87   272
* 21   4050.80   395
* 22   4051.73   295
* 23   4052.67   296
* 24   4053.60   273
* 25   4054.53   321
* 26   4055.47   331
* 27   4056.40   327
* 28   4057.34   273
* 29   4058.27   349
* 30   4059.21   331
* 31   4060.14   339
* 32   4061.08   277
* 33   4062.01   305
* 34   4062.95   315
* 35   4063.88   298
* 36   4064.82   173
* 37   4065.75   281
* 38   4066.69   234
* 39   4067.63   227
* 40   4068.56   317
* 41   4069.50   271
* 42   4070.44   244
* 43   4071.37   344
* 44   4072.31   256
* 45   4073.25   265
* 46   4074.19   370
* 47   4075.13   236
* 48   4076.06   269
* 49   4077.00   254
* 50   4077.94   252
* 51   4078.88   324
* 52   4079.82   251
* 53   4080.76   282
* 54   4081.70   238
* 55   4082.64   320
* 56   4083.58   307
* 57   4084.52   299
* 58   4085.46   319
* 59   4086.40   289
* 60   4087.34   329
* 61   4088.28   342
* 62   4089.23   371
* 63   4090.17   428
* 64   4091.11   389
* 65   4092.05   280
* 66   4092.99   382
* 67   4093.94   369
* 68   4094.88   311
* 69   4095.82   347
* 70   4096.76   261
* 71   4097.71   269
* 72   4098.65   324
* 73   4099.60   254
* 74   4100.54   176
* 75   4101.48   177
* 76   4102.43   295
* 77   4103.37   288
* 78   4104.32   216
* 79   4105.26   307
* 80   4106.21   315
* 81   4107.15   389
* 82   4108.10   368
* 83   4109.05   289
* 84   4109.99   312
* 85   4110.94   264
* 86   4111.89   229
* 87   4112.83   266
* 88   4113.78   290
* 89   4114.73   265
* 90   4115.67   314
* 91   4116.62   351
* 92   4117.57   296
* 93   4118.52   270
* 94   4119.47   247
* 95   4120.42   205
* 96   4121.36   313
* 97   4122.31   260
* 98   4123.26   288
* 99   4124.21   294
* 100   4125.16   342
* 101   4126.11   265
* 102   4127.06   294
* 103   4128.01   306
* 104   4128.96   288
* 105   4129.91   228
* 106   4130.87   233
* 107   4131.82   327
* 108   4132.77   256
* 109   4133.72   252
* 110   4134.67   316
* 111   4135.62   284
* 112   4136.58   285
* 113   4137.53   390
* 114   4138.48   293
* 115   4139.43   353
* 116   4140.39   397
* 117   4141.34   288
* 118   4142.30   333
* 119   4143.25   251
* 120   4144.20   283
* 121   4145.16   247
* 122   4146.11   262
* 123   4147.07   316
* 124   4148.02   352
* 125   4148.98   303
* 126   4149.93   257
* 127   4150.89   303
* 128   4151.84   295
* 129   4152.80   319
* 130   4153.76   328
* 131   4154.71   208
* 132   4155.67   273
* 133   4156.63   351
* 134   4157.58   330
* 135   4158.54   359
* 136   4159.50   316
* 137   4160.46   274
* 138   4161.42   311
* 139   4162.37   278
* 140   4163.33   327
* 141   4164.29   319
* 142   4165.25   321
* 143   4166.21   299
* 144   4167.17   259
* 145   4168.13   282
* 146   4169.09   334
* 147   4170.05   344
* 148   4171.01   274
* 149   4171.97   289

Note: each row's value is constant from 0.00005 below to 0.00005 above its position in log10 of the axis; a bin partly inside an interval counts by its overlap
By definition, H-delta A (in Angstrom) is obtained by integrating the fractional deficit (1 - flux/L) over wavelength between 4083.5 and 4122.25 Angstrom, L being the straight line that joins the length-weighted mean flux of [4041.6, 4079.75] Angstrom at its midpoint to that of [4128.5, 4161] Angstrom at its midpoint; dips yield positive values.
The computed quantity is -0.8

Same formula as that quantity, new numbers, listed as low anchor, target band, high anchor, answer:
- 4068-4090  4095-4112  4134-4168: 0.8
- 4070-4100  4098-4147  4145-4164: 2.6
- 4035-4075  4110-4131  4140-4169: 1.4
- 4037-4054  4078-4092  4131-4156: -0.9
